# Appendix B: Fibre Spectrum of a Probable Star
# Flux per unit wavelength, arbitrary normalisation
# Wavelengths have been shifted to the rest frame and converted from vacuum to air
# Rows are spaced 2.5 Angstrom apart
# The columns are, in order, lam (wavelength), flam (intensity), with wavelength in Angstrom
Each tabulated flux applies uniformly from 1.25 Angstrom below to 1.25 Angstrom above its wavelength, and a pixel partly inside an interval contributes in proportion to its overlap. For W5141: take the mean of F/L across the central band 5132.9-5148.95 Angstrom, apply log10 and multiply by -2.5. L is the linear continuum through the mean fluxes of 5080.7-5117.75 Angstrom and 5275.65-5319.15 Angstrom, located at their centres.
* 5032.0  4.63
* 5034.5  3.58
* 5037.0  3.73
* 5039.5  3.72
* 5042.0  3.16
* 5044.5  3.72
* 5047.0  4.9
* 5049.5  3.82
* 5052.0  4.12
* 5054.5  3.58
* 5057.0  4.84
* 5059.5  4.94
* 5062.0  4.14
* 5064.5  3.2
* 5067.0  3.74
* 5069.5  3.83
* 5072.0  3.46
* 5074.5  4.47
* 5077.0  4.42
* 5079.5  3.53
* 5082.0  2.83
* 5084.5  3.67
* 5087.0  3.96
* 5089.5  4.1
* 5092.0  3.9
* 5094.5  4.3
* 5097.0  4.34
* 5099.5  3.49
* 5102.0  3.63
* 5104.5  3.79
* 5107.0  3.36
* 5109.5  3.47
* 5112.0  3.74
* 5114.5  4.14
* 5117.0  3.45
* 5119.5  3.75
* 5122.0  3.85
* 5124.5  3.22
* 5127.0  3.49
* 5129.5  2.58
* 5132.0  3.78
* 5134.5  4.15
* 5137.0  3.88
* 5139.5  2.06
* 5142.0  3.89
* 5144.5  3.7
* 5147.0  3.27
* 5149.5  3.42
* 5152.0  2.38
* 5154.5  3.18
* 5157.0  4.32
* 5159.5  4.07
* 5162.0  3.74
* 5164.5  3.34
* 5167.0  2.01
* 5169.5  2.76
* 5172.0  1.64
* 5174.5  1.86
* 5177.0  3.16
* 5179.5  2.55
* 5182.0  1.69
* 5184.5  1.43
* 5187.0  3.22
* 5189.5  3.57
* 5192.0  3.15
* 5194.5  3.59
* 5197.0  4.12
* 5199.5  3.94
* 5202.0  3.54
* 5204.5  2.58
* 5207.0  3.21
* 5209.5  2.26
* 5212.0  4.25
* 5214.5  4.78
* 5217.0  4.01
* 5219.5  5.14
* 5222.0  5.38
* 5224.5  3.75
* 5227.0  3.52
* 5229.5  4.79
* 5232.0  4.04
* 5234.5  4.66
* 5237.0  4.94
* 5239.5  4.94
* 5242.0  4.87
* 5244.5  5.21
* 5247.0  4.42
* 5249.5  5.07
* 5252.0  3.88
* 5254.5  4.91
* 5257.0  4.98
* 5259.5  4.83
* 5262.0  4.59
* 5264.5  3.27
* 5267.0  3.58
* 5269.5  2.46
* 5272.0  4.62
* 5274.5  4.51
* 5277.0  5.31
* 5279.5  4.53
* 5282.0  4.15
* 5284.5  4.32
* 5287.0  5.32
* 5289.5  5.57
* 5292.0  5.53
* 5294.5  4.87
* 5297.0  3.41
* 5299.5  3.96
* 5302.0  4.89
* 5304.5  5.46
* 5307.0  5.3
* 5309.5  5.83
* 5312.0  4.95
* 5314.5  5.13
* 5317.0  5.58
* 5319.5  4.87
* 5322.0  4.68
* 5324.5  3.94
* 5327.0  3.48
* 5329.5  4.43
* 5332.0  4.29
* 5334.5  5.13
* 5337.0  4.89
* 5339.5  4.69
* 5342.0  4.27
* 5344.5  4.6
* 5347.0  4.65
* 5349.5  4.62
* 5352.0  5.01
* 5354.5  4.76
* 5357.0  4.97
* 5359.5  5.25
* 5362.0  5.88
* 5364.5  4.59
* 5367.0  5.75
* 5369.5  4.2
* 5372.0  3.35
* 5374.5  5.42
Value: 0.15 mag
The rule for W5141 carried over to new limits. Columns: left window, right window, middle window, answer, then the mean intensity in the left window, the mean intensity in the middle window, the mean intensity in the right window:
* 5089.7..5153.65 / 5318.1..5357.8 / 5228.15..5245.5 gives -0.161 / 3.57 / 4.77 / 4.58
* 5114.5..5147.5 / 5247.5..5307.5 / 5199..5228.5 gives 0.061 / 3.5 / 3.87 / 4.54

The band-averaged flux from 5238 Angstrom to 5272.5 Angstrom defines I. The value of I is 4.4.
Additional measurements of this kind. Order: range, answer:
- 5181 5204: 3.14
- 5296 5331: 4.71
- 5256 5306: 4.51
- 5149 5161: 3.48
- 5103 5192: 3.2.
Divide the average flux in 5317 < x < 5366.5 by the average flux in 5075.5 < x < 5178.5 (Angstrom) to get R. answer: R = 1.37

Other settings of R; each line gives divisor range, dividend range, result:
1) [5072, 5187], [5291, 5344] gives 1.40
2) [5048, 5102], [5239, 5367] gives 1.19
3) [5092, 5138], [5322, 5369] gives 1.28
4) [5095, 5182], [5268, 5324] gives 1.44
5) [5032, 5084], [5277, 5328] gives 1.23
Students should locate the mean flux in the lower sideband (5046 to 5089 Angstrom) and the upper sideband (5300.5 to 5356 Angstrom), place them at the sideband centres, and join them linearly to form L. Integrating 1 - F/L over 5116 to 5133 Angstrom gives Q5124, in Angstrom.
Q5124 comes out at 2.9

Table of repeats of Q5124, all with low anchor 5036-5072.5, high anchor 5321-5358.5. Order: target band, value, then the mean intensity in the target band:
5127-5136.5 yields 1.3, 3.53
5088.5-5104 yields 0.3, 3.95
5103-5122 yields 1.8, 3.68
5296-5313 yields -1.4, 4.85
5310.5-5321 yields -1.5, 5.14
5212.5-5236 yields -0.8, 4.45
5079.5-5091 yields 1.1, 3.63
